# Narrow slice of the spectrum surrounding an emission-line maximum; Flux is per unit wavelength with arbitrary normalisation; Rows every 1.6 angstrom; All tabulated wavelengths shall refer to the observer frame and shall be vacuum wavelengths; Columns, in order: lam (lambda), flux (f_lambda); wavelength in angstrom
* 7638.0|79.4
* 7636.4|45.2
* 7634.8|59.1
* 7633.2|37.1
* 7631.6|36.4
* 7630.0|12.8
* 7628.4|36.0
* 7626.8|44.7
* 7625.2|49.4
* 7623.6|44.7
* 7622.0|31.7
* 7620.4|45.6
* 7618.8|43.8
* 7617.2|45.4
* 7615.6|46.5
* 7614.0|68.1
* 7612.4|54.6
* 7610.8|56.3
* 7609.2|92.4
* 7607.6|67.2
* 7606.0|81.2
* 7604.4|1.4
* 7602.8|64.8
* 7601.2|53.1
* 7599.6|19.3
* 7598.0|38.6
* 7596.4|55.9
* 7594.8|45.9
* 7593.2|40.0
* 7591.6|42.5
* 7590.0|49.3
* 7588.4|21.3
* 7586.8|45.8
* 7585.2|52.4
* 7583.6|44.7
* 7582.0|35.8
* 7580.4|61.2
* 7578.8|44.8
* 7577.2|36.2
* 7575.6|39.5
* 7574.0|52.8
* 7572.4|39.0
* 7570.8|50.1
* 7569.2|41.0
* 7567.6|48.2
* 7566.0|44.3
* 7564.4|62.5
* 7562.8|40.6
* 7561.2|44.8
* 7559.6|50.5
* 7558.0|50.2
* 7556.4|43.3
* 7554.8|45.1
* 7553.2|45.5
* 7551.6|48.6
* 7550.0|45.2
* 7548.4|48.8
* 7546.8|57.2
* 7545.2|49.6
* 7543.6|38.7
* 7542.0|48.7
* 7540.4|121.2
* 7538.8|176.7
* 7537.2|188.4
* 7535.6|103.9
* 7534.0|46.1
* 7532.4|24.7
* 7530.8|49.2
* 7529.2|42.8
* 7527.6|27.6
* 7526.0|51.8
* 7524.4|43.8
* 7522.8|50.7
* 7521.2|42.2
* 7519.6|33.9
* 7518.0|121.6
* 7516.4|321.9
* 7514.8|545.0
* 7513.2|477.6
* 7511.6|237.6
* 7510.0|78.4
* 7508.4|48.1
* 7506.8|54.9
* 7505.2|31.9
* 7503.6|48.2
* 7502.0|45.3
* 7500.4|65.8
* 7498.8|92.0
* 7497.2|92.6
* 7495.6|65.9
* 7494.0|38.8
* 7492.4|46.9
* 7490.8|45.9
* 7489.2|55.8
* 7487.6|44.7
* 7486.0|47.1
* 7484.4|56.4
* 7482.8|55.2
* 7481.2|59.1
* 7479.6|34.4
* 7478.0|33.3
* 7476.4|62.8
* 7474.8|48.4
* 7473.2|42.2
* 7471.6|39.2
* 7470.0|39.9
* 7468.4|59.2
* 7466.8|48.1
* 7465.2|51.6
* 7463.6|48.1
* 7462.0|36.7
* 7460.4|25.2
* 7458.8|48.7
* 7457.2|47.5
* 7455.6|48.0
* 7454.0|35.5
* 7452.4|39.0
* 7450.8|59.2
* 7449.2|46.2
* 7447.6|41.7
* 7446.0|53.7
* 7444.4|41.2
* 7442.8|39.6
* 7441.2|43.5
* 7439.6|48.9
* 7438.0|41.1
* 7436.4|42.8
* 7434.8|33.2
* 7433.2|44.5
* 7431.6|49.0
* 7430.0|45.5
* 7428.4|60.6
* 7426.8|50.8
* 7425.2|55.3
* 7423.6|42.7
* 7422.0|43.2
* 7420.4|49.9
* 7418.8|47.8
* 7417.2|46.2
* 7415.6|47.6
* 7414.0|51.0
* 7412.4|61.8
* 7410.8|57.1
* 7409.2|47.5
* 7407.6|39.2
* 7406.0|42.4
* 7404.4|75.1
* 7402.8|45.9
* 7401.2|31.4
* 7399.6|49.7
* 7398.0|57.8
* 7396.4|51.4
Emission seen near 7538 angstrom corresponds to [N II] 6583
